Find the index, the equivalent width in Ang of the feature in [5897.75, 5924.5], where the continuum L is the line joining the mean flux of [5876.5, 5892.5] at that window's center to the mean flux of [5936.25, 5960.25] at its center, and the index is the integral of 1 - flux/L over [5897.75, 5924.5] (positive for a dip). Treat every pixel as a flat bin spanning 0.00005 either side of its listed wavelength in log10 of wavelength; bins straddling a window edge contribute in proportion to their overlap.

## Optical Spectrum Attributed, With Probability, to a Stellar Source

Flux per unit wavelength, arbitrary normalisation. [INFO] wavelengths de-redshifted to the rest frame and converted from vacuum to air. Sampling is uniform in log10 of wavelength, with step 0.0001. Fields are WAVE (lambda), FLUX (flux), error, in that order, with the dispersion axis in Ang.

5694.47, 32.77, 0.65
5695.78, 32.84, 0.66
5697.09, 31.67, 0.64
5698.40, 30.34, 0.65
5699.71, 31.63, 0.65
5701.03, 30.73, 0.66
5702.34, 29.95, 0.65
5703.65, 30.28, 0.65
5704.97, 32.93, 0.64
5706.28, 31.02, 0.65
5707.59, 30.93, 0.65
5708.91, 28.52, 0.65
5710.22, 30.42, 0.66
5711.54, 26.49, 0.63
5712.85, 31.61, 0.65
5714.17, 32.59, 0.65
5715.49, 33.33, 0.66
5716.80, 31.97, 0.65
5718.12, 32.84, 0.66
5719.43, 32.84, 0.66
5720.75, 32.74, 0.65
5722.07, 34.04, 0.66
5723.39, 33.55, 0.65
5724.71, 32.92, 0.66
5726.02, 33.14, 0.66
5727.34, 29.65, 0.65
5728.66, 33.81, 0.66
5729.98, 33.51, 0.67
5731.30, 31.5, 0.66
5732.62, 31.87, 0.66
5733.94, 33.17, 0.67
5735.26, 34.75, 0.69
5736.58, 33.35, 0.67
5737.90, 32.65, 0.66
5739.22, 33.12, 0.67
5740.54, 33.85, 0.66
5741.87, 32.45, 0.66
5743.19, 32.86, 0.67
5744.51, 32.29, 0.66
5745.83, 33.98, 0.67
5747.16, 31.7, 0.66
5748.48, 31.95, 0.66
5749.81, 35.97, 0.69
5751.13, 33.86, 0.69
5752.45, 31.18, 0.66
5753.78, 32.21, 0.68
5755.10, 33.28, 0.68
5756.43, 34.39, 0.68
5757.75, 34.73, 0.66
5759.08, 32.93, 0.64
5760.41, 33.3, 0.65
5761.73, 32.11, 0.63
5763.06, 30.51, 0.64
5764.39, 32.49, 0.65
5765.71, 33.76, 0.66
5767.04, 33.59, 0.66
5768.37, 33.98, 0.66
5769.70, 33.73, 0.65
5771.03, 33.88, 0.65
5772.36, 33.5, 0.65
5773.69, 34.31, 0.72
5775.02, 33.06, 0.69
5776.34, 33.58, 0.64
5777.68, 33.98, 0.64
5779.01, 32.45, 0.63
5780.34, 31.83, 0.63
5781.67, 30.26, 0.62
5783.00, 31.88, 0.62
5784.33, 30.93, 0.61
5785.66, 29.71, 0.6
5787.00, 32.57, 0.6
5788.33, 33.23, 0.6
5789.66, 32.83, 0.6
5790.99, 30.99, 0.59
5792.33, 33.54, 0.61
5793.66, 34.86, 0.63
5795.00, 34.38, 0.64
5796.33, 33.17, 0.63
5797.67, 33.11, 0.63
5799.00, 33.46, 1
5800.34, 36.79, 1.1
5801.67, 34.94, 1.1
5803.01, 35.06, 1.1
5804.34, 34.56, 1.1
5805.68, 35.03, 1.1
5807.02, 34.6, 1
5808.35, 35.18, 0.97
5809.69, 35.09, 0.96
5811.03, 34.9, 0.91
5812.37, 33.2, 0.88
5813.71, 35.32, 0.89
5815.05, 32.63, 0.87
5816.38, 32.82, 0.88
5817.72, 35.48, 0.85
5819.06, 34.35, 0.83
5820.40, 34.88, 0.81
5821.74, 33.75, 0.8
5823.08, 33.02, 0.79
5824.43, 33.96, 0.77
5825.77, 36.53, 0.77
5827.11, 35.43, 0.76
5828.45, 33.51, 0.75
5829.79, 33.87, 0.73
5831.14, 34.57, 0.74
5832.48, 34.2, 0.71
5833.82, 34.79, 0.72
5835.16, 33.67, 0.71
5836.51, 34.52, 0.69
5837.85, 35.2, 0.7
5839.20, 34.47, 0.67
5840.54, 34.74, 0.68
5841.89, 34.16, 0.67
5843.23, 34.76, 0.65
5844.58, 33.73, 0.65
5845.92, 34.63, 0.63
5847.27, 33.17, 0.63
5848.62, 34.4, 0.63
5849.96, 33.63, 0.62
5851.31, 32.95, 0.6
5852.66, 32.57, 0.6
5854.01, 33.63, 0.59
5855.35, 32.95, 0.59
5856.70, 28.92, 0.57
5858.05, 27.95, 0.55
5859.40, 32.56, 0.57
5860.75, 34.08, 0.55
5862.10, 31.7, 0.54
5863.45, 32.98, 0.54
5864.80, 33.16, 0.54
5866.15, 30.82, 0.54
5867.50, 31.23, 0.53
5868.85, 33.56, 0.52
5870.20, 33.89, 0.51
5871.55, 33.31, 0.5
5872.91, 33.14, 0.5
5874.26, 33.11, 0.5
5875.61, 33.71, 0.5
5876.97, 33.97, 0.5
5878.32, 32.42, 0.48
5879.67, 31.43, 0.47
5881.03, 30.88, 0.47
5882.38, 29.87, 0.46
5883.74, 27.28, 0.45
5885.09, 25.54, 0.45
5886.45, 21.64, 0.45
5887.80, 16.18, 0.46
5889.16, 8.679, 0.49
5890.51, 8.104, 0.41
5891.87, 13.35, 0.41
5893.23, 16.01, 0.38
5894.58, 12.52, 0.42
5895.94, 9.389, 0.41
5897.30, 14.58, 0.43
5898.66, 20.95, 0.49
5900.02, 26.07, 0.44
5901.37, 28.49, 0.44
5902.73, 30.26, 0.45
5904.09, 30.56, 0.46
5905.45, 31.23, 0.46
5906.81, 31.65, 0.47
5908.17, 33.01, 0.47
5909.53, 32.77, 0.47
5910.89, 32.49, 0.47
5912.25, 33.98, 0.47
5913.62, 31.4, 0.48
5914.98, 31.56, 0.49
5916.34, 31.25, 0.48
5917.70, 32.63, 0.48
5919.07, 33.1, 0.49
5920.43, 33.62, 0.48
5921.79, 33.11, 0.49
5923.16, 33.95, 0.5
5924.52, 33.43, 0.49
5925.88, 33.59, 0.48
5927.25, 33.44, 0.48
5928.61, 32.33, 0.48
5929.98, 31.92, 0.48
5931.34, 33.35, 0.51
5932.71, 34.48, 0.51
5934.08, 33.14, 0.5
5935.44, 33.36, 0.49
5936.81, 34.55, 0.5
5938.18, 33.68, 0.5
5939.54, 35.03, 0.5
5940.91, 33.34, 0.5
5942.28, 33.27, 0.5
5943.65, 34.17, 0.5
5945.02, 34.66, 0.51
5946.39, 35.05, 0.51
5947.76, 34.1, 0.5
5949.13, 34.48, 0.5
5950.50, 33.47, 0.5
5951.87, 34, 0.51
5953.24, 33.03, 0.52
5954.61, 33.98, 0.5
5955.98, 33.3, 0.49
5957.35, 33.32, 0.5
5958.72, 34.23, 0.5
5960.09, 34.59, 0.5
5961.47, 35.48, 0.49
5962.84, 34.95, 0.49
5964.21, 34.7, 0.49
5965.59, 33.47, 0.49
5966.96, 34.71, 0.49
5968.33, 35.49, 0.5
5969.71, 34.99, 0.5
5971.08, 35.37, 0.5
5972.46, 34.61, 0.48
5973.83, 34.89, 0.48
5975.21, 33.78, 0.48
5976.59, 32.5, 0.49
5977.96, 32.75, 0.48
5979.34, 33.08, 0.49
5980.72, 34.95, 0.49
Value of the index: -3.2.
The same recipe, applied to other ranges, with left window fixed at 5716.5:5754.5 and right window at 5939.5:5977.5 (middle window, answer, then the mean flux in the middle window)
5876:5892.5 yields 5.0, 23.5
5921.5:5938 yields 0.3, 33.4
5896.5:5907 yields 2.4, 26.3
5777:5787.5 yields 0.5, 31.7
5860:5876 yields 0.4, 32.9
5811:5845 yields -0.9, 34.3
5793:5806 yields -0.5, 34.5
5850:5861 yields 0.5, 32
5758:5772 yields 0.0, 33.1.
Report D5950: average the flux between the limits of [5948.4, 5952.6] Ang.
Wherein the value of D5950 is 34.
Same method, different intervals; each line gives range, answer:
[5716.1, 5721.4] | 32.6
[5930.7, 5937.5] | 33.7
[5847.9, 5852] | 33.6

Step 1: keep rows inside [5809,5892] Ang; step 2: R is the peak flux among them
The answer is 36.53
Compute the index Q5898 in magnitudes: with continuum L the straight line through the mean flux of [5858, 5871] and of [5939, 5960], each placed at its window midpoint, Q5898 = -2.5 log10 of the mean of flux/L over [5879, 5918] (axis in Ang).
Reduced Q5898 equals 0.31 mag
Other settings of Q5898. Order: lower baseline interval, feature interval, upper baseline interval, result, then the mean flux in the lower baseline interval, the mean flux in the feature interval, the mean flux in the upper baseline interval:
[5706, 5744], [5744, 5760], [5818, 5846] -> -0.01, 32.3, 33.2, 34.4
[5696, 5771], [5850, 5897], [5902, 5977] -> 0.21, 32.4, 27.4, 33.5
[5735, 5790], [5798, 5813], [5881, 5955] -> -0.09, 32.9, 34.8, 29.1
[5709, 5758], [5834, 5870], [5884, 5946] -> -0.11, 32.7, 33.1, 28.4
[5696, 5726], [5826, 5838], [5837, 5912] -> -0.17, 31.6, 34.5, 28.9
